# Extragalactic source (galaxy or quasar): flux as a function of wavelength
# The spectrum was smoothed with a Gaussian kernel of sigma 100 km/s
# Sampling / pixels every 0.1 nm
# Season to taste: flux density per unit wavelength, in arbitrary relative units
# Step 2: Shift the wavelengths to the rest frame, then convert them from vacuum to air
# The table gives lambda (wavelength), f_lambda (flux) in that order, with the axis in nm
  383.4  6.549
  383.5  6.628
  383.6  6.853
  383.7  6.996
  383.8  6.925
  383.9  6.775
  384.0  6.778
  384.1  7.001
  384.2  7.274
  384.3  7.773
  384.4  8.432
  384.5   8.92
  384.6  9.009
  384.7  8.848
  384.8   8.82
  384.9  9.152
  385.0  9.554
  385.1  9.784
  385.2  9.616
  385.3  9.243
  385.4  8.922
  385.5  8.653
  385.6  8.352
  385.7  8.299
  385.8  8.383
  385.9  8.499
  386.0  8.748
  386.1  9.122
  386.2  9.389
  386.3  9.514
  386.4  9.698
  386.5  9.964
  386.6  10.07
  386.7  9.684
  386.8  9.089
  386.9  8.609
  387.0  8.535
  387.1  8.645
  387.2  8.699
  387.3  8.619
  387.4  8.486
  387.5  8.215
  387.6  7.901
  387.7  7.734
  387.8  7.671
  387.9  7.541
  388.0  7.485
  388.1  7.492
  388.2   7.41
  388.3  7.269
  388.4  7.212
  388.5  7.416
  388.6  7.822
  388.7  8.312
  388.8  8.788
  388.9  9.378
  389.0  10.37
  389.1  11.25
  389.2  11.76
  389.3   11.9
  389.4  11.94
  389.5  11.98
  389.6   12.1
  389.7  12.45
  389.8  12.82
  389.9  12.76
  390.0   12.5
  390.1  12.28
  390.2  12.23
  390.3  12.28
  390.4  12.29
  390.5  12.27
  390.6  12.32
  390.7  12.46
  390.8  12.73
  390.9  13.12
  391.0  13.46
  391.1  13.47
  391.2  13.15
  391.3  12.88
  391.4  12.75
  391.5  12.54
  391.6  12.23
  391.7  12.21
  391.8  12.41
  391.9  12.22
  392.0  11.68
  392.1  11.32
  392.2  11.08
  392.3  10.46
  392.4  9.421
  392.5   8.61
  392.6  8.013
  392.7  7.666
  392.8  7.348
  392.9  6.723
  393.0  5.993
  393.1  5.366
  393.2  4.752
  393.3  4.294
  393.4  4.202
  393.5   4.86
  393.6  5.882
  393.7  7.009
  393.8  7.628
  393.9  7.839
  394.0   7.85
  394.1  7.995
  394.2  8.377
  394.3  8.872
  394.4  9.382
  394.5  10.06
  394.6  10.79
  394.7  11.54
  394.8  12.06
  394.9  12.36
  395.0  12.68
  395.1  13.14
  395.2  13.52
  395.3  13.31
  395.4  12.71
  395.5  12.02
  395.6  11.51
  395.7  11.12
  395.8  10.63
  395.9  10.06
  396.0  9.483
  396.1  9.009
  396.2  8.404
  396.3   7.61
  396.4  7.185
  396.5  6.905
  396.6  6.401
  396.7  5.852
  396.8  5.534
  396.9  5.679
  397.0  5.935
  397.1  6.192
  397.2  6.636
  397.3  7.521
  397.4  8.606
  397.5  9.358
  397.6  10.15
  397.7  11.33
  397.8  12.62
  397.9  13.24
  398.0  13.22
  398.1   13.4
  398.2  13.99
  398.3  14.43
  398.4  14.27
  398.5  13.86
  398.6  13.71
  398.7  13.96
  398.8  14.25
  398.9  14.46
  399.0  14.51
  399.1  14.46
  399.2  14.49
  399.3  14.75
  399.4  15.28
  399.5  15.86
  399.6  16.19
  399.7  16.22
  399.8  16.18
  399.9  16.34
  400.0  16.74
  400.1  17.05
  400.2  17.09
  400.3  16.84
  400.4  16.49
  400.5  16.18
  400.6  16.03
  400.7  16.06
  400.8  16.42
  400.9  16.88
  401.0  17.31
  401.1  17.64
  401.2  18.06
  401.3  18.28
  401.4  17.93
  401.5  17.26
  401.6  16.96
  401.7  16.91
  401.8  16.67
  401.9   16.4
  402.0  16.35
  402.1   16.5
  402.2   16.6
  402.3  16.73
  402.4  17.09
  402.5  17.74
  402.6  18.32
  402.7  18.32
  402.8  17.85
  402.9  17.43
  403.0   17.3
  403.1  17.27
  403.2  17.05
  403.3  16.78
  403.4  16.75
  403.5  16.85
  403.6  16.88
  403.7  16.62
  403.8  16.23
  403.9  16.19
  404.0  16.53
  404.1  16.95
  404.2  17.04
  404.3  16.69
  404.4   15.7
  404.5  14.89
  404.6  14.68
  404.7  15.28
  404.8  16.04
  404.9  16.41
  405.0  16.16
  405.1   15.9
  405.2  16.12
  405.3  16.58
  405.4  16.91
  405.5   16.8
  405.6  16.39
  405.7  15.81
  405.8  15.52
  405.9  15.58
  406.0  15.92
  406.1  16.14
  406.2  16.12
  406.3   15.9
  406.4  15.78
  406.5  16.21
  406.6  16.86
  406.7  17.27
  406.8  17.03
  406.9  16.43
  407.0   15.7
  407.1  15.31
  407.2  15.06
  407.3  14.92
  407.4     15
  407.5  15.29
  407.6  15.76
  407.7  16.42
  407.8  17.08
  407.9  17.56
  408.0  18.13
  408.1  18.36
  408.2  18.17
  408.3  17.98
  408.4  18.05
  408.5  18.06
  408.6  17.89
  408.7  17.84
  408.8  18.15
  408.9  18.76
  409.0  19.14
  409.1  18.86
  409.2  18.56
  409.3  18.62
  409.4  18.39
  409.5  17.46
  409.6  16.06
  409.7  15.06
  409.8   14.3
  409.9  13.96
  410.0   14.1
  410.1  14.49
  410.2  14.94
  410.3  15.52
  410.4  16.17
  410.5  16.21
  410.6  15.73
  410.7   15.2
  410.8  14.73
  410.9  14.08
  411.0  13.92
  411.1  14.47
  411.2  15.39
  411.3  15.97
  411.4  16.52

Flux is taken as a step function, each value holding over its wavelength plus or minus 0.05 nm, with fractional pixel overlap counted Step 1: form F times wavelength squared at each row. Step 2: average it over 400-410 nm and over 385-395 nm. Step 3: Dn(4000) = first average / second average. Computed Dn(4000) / 1.87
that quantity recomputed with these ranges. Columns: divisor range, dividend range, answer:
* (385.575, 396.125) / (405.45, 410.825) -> 1.82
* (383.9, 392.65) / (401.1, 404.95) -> 1.82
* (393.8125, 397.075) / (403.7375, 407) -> 1.79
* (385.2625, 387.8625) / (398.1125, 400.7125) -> 1.86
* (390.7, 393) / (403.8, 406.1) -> 1.55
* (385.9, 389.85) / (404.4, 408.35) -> 1.93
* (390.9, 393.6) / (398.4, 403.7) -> 1.80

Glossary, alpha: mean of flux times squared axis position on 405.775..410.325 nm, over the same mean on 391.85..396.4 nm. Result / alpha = 1.9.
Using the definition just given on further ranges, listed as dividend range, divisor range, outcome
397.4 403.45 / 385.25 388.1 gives 1.95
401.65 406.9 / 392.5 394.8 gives 2.32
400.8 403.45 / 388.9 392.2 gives 1.49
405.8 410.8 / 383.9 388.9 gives 2.17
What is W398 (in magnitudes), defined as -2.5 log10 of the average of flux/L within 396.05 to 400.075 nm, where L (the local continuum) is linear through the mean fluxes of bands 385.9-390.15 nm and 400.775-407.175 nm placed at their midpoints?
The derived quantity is 0.21 mag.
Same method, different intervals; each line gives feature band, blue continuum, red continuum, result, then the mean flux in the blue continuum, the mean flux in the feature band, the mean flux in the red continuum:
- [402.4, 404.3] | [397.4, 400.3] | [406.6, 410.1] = -0.11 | 14.3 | 17.1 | 16.9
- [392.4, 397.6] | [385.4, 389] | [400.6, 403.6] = 0.46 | 8.51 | 8.51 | 17.1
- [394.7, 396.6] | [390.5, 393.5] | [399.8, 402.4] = 0.19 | 10.1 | 10.7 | 16.9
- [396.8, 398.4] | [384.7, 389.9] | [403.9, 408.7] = 0.28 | 9.21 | 10.1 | 16.4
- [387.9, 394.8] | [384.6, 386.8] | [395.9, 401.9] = 0.09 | 9.15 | 9.92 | 13.2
